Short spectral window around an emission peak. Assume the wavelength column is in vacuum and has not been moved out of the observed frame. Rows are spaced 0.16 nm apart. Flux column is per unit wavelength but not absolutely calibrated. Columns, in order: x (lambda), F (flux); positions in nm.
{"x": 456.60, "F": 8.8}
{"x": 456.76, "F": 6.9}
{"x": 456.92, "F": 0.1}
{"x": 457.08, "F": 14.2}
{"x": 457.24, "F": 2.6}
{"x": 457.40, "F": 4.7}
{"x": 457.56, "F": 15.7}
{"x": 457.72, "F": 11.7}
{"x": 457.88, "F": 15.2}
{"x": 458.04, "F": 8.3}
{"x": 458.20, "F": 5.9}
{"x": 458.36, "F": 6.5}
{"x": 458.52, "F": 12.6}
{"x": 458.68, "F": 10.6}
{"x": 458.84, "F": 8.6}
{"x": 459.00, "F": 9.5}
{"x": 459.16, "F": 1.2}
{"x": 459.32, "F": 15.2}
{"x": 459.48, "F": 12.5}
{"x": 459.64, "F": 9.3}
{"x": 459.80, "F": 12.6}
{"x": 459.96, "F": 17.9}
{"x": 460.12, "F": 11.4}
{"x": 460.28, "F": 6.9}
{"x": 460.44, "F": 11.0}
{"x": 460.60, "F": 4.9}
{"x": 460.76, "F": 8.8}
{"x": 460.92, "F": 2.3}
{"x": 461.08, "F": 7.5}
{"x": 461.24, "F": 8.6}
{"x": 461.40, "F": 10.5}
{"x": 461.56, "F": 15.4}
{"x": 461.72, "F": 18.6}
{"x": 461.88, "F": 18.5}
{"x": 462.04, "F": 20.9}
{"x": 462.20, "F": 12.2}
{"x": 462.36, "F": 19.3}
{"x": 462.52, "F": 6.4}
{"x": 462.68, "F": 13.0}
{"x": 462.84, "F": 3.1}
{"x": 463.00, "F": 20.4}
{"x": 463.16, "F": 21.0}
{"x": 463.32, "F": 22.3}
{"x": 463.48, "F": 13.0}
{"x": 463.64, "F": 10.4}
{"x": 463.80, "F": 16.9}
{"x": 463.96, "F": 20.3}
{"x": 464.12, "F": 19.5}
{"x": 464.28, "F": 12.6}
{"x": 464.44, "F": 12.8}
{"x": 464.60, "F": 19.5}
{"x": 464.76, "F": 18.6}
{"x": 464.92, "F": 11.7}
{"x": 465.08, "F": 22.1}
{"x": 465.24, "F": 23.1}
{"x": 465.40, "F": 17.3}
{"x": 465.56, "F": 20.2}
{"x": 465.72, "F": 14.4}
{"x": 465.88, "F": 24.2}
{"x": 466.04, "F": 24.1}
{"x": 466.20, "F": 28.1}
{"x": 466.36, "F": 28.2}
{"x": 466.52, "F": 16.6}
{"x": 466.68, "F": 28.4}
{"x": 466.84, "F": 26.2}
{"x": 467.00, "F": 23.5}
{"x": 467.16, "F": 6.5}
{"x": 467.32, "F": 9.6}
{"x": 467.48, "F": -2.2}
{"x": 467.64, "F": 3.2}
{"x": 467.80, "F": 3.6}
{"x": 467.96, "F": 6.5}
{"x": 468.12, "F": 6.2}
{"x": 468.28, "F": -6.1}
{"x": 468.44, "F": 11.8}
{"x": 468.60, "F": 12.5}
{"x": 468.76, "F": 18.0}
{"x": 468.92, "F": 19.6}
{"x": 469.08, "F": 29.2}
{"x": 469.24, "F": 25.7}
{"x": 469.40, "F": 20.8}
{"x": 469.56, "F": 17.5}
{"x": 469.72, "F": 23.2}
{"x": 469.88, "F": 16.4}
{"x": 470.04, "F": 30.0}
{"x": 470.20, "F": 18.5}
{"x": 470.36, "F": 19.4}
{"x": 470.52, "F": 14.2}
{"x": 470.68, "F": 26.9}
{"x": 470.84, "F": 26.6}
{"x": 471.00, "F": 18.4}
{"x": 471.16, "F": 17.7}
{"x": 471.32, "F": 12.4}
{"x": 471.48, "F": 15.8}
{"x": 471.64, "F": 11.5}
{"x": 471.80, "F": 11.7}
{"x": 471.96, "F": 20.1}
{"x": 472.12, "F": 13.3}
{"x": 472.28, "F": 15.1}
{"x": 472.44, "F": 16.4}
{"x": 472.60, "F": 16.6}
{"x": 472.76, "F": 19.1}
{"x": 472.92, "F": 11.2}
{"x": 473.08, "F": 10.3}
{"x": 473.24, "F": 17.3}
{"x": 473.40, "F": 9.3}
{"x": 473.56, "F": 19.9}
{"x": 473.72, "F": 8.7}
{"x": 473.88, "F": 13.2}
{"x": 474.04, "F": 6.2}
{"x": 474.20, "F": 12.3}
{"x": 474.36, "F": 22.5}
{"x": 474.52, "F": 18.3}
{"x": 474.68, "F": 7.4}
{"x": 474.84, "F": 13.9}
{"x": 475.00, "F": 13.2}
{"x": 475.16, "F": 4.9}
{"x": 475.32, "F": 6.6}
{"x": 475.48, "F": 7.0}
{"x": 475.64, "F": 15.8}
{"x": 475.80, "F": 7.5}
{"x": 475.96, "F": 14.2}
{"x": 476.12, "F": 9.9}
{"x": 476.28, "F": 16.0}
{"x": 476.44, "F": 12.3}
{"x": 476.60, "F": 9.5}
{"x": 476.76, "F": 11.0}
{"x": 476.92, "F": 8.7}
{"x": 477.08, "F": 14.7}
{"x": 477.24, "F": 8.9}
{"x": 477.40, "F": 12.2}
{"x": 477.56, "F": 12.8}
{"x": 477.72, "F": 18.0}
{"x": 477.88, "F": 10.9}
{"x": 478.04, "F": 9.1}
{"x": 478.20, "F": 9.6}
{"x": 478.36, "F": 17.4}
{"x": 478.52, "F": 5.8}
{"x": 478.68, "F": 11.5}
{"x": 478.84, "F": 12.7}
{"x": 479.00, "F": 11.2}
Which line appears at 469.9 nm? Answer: C IV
